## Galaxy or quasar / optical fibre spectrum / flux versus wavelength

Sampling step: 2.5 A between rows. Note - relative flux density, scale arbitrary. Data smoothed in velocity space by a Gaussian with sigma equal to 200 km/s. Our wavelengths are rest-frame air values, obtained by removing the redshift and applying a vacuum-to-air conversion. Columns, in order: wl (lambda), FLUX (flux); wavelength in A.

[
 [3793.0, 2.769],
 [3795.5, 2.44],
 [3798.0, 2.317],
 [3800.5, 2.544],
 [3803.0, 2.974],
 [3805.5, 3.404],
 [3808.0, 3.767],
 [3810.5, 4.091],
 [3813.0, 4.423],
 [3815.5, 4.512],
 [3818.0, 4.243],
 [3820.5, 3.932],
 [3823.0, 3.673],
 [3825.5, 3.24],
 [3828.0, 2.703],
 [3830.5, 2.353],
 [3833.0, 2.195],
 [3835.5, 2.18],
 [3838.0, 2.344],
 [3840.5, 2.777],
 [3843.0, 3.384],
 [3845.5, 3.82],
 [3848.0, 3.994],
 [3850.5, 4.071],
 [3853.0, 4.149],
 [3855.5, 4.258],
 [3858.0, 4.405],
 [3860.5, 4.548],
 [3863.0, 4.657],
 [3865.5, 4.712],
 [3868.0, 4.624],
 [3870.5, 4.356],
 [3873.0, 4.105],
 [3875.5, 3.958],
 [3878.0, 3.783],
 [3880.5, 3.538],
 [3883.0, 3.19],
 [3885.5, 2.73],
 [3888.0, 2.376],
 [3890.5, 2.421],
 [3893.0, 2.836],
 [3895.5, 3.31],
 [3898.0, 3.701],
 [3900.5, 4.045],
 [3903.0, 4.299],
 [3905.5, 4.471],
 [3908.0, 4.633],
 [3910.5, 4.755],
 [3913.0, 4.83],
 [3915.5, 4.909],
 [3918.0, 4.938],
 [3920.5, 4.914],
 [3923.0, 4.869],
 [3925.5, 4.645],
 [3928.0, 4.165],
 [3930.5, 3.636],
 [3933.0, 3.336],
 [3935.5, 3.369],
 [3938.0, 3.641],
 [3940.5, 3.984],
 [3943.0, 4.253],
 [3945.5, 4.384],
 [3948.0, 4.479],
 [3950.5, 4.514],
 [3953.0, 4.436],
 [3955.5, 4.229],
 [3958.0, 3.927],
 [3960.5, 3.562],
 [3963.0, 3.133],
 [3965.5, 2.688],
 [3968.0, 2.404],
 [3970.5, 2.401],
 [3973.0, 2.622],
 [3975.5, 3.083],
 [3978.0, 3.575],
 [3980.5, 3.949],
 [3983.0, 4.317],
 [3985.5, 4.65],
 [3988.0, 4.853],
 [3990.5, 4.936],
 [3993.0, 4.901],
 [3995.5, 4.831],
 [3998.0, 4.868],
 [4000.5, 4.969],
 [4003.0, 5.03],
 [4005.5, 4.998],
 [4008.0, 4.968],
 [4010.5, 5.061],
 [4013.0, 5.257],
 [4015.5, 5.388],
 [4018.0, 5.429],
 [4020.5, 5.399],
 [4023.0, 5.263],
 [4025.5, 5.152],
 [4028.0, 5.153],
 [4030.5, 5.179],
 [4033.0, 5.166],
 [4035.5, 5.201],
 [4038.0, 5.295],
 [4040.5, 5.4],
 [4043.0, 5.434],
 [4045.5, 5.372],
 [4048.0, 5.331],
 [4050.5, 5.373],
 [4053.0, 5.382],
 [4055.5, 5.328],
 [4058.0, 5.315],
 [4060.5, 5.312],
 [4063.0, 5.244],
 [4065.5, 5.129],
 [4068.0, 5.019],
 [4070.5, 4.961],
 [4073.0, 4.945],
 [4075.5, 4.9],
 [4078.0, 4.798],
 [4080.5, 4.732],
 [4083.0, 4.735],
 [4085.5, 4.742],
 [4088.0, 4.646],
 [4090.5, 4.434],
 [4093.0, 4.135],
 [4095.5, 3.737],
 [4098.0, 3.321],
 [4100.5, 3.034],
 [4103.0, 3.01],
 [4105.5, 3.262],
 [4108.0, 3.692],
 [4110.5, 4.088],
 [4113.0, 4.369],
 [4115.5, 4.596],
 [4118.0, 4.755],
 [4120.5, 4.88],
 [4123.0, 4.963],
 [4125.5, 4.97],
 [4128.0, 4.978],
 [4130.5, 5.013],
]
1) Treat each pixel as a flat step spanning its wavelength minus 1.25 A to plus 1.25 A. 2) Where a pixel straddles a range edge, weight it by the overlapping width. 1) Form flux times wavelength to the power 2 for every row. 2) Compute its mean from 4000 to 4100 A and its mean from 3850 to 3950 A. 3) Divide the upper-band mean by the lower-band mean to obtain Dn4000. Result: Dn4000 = 1.33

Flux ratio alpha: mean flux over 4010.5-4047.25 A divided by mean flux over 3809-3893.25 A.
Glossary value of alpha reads 1.5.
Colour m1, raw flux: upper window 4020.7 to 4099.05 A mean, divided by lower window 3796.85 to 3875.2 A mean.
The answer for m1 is 1.4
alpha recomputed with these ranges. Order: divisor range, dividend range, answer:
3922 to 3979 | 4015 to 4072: 1.42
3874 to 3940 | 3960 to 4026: 1.12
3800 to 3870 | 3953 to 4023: 1.17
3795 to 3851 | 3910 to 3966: 1.27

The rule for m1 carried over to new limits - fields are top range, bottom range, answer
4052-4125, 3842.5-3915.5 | 1.15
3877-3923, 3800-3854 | 1.14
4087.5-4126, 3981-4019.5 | 0.83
